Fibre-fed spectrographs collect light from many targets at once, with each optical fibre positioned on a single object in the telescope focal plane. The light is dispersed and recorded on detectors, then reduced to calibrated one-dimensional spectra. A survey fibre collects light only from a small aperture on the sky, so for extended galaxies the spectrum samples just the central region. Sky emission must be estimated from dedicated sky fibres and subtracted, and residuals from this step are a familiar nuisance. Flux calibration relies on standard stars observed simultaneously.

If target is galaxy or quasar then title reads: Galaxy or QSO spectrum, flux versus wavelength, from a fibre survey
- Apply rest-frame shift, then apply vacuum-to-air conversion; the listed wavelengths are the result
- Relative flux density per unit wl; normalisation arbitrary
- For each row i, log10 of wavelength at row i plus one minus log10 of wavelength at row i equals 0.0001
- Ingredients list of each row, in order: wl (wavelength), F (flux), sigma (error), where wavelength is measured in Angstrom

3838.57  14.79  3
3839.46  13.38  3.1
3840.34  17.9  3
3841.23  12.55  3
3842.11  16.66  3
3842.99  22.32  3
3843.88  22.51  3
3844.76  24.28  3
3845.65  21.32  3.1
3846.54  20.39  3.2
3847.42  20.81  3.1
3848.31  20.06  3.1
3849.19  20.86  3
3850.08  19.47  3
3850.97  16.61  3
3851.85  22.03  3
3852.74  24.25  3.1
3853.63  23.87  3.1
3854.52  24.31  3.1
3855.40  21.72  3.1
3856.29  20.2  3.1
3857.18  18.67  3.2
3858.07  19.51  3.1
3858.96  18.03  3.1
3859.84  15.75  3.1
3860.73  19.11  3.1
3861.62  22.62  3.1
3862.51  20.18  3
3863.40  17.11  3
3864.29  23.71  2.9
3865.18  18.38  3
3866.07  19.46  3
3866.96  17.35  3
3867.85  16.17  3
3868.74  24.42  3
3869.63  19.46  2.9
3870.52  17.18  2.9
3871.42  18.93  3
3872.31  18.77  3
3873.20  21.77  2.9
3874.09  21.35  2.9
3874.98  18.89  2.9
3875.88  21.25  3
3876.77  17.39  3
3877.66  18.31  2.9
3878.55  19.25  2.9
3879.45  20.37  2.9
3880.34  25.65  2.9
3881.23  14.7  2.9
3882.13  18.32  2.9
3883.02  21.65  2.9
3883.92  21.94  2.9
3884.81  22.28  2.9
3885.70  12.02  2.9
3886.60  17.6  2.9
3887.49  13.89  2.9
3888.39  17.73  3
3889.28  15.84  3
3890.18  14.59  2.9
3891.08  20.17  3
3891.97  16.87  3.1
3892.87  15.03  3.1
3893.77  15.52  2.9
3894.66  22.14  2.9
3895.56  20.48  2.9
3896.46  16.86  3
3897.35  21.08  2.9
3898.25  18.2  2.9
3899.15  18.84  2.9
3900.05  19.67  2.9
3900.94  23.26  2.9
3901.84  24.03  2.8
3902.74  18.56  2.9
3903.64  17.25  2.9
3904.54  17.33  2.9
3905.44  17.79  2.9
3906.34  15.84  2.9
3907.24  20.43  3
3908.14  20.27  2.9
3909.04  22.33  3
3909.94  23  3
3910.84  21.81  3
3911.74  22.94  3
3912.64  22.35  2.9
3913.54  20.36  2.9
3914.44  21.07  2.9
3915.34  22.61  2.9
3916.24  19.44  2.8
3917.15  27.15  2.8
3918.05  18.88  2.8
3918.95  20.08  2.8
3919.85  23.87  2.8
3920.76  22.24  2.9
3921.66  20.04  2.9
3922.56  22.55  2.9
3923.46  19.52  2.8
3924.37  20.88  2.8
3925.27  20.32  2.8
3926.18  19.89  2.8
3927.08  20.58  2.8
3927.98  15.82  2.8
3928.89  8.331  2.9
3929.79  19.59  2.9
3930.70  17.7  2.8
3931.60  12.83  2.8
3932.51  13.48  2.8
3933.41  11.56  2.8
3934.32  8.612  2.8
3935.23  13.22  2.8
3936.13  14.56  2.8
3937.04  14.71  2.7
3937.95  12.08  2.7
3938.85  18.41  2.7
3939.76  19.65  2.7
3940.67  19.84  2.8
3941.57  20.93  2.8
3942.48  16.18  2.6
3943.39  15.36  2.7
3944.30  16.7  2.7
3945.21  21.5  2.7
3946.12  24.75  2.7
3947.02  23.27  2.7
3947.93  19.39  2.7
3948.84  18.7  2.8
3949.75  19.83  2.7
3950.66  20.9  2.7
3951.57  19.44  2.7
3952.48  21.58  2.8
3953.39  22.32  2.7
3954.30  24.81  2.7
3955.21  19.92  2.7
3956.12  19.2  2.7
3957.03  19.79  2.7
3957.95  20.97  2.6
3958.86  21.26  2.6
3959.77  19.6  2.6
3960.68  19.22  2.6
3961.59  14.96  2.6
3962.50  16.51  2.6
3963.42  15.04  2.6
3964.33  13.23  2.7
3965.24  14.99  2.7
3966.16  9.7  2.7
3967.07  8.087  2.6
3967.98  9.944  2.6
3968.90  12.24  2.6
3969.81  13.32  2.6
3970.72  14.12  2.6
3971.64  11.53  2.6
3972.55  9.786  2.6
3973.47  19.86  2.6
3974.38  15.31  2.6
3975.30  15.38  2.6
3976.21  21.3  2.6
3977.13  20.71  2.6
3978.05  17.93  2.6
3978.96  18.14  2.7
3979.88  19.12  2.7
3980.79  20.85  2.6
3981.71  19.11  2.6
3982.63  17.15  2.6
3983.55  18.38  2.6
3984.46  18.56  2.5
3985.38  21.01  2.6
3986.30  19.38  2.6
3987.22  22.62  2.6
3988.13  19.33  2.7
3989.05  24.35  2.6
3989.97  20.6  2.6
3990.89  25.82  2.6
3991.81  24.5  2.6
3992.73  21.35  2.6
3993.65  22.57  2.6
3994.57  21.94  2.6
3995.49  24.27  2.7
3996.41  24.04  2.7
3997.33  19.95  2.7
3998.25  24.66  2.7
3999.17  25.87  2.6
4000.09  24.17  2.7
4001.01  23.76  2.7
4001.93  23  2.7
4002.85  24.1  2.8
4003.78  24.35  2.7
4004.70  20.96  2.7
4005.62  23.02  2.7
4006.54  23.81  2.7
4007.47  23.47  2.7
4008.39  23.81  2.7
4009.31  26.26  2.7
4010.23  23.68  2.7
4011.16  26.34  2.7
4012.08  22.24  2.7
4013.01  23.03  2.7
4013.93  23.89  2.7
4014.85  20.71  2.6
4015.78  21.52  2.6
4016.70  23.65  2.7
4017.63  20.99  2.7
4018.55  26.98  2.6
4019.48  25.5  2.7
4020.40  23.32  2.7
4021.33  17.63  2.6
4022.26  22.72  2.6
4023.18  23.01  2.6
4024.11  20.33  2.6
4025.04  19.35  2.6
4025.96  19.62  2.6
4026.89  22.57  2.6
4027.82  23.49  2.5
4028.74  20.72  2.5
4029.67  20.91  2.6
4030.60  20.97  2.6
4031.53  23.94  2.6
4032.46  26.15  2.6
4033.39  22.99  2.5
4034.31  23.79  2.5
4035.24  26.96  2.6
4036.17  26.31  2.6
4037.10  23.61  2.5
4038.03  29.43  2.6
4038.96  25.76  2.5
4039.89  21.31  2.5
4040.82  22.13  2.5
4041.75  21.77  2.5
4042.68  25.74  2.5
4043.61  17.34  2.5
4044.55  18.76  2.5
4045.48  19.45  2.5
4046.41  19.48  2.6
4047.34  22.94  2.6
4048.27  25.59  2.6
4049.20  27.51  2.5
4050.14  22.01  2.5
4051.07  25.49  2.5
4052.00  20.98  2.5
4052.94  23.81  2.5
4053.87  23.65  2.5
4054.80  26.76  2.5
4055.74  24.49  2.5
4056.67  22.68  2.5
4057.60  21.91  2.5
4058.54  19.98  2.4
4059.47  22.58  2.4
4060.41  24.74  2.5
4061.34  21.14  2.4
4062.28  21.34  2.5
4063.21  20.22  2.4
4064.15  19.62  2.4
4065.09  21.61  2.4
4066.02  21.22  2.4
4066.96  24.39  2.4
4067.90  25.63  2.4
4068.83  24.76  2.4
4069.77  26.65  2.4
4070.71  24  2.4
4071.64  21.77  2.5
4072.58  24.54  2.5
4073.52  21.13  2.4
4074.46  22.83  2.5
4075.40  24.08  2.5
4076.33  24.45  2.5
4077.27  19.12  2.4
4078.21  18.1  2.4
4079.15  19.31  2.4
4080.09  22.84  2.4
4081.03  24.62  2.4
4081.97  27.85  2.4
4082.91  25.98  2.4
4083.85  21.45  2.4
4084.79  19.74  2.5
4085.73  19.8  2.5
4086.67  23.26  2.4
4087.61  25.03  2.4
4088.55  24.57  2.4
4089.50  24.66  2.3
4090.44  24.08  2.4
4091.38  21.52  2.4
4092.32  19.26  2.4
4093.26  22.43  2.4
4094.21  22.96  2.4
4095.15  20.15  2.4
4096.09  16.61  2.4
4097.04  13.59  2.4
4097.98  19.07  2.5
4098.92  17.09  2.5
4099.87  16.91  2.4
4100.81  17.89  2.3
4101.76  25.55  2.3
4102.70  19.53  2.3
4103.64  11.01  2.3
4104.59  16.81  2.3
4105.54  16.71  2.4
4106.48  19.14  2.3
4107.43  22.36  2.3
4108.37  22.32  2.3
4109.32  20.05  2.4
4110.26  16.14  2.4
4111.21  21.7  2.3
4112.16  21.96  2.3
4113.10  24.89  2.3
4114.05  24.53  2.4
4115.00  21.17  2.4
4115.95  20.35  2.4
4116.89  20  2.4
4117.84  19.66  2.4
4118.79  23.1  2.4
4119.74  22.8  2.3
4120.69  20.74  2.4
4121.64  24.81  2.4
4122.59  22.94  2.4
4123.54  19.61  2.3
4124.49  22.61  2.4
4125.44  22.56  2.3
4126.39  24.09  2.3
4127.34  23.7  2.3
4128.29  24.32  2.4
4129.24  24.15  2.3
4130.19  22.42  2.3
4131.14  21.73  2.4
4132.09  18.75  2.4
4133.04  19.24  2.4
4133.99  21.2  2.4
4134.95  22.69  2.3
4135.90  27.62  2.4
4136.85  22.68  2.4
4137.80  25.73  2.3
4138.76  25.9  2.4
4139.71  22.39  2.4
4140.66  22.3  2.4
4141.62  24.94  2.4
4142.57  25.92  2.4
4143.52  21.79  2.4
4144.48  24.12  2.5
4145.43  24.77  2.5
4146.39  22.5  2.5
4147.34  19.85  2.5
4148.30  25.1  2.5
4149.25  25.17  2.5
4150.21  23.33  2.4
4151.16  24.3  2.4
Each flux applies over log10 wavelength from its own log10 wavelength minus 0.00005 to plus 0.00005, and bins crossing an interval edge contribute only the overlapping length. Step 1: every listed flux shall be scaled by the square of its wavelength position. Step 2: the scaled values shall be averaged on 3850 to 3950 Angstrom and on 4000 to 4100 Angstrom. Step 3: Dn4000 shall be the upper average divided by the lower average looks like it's 1.28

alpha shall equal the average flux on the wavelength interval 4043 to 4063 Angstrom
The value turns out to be 22.5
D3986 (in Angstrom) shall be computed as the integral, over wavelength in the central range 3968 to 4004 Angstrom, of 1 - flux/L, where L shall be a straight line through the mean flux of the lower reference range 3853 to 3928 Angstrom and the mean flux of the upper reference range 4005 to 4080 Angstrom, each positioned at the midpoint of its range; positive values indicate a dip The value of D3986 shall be 2.9 Angstrom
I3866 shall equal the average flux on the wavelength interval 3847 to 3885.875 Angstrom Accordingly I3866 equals 19.9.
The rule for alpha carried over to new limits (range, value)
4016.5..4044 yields 23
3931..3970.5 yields 17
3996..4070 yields 23.1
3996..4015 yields 23.6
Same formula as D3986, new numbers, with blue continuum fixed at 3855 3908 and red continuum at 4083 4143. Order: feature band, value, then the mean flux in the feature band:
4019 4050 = -3.2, 22.8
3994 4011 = -2.8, 23.7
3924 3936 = 2.4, 15.5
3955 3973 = 4.3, 15.1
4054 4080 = -1.9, 22.6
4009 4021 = -1.9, 23.6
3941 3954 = -0.3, 20.1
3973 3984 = 0.8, 18.6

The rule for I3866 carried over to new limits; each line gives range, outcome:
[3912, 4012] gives 19.3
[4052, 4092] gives 22.9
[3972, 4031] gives 21.7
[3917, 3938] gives 17.4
